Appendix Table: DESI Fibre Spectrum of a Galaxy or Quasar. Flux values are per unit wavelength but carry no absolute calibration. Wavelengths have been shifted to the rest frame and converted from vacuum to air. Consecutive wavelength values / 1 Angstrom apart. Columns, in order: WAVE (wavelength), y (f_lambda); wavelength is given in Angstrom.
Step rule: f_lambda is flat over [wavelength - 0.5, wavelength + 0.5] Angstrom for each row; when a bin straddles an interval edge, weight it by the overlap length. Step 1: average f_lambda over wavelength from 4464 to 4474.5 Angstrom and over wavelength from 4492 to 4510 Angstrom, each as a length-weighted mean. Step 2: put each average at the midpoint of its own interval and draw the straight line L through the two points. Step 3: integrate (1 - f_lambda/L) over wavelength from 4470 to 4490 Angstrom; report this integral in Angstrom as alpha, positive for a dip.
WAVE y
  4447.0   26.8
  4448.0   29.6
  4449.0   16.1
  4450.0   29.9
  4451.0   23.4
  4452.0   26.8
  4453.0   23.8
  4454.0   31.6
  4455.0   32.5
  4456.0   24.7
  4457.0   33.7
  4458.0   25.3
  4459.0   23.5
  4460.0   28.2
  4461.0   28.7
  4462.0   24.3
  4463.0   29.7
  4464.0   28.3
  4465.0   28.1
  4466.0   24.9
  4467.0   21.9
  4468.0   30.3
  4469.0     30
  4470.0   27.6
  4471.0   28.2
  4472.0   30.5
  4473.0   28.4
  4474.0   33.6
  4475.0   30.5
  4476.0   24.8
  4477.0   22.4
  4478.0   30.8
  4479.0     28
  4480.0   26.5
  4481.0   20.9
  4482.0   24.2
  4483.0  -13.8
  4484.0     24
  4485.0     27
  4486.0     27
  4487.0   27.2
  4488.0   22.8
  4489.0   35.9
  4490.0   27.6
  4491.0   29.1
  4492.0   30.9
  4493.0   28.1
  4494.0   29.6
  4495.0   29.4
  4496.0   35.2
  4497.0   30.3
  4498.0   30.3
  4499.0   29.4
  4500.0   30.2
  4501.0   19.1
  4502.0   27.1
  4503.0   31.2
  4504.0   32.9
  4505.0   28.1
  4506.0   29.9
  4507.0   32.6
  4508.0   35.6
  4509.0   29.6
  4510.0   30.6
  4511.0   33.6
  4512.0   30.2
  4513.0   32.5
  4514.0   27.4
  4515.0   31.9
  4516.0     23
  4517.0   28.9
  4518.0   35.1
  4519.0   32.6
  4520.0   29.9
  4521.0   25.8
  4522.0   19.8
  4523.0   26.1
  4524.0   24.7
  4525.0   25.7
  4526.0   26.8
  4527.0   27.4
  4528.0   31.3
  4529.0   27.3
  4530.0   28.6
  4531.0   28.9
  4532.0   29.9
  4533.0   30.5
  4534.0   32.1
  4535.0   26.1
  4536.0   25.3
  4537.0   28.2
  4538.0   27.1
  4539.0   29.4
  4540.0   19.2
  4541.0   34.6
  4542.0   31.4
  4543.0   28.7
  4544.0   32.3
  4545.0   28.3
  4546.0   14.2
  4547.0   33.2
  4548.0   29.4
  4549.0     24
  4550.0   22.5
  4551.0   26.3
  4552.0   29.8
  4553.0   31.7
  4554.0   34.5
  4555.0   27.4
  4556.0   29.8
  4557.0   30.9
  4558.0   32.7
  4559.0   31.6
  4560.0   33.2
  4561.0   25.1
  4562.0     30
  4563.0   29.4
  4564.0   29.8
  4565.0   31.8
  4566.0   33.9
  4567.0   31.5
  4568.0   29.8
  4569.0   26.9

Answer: 2.5 Angstrom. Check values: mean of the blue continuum 28.3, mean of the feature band 25.3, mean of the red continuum 30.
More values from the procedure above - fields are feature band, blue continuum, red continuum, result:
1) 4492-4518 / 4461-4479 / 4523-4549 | -1.93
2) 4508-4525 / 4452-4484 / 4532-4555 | -0.95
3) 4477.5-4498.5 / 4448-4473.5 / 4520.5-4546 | 0.87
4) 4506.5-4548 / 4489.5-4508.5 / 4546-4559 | 0.87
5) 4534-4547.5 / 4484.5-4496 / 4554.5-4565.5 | 0.95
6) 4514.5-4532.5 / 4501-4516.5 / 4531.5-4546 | 0.74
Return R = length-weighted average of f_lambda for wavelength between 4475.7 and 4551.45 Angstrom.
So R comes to 27.7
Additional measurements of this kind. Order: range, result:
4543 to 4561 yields 28.8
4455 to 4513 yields 27.8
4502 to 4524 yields 29.7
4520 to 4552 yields 27.3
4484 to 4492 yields 28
